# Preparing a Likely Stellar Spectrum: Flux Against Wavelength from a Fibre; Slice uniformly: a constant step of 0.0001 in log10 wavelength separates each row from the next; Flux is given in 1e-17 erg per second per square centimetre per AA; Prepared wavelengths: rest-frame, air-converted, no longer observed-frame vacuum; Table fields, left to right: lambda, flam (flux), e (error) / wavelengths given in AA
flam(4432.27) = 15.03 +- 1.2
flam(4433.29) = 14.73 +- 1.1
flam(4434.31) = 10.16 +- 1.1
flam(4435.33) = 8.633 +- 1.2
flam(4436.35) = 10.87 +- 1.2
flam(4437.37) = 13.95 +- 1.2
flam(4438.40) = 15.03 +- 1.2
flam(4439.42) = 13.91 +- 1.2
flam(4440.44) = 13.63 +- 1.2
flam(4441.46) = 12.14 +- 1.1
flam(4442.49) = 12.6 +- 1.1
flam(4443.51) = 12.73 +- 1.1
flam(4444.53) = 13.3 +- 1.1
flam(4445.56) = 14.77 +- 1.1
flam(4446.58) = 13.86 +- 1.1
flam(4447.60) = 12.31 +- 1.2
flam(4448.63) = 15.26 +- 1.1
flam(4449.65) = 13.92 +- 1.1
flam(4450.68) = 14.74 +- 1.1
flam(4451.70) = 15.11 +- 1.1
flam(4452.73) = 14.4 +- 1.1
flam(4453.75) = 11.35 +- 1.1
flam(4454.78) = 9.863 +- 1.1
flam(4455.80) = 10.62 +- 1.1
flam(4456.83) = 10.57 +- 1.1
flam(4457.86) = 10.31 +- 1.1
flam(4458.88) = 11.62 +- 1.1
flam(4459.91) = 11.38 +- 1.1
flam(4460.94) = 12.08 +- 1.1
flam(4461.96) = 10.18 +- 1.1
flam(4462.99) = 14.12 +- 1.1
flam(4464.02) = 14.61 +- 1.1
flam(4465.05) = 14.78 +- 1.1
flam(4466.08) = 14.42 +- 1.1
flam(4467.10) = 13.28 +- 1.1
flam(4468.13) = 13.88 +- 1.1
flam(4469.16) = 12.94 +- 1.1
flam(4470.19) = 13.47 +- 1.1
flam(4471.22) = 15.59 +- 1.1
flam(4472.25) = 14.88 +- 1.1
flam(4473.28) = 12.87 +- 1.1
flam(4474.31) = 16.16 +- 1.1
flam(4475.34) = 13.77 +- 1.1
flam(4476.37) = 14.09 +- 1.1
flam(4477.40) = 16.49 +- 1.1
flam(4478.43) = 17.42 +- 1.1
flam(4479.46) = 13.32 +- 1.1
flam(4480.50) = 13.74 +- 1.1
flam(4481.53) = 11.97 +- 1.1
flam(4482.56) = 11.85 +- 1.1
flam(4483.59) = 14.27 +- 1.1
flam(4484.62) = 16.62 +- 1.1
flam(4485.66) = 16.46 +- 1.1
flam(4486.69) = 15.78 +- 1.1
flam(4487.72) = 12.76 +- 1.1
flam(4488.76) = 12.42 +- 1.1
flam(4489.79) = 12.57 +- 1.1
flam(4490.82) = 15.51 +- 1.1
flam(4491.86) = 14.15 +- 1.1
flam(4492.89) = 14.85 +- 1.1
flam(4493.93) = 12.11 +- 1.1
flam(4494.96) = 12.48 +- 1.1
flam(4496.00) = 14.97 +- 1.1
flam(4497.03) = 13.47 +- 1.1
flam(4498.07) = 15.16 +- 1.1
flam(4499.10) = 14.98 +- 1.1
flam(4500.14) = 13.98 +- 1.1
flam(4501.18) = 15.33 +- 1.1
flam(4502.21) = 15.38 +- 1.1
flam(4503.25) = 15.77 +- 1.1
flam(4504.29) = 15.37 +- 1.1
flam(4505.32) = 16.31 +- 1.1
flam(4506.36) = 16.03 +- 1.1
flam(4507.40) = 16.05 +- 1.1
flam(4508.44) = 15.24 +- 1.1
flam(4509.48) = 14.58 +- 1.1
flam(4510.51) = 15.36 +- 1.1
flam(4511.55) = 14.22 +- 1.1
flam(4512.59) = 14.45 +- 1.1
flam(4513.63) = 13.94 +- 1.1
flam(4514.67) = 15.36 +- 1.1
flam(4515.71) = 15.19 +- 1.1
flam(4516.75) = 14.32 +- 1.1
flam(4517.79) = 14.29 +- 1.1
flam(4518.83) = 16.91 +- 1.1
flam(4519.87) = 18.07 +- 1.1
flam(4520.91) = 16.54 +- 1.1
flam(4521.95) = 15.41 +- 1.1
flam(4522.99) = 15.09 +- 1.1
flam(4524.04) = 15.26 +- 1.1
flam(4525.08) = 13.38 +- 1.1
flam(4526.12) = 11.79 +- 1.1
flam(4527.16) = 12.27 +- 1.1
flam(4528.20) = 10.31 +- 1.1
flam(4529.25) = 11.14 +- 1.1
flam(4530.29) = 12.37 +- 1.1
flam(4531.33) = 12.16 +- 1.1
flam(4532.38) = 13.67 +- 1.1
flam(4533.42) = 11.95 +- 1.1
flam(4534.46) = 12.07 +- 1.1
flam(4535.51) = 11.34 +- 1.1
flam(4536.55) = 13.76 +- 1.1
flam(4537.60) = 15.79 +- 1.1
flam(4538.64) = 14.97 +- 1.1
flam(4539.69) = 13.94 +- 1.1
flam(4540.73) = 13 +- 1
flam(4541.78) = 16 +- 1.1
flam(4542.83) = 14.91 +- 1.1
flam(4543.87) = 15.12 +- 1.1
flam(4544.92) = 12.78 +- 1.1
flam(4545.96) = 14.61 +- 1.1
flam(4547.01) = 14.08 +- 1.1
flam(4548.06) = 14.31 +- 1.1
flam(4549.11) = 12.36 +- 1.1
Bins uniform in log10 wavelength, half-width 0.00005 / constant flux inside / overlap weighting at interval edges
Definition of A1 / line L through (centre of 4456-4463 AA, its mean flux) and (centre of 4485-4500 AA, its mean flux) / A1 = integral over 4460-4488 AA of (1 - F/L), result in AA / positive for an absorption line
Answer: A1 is -3.6 AA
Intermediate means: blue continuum 11.2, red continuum 14.1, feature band 14.1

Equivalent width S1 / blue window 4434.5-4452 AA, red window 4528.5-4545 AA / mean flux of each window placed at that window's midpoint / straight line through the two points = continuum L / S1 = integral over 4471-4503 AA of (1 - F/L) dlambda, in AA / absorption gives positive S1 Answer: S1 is -2.5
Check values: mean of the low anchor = 13.3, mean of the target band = 14.4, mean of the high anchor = 13.4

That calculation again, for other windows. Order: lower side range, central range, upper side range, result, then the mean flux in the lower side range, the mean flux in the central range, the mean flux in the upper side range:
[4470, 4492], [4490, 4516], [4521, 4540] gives -1.7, 14.4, 14.8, 13.2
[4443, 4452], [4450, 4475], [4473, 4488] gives 2.1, 14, 13.1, 14.6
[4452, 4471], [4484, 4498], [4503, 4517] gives -0.1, 12.5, 14.2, 15.2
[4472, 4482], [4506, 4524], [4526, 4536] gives -3.8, 14.5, 15.3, 11.9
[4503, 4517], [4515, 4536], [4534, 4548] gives 1.3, 15.2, 13.7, 14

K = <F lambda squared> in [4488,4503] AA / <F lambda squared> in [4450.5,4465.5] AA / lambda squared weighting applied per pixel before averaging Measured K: 1.2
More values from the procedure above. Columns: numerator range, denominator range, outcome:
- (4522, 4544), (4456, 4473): 1.06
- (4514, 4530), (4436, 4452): 1.09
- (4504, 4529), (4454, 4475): 1.17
